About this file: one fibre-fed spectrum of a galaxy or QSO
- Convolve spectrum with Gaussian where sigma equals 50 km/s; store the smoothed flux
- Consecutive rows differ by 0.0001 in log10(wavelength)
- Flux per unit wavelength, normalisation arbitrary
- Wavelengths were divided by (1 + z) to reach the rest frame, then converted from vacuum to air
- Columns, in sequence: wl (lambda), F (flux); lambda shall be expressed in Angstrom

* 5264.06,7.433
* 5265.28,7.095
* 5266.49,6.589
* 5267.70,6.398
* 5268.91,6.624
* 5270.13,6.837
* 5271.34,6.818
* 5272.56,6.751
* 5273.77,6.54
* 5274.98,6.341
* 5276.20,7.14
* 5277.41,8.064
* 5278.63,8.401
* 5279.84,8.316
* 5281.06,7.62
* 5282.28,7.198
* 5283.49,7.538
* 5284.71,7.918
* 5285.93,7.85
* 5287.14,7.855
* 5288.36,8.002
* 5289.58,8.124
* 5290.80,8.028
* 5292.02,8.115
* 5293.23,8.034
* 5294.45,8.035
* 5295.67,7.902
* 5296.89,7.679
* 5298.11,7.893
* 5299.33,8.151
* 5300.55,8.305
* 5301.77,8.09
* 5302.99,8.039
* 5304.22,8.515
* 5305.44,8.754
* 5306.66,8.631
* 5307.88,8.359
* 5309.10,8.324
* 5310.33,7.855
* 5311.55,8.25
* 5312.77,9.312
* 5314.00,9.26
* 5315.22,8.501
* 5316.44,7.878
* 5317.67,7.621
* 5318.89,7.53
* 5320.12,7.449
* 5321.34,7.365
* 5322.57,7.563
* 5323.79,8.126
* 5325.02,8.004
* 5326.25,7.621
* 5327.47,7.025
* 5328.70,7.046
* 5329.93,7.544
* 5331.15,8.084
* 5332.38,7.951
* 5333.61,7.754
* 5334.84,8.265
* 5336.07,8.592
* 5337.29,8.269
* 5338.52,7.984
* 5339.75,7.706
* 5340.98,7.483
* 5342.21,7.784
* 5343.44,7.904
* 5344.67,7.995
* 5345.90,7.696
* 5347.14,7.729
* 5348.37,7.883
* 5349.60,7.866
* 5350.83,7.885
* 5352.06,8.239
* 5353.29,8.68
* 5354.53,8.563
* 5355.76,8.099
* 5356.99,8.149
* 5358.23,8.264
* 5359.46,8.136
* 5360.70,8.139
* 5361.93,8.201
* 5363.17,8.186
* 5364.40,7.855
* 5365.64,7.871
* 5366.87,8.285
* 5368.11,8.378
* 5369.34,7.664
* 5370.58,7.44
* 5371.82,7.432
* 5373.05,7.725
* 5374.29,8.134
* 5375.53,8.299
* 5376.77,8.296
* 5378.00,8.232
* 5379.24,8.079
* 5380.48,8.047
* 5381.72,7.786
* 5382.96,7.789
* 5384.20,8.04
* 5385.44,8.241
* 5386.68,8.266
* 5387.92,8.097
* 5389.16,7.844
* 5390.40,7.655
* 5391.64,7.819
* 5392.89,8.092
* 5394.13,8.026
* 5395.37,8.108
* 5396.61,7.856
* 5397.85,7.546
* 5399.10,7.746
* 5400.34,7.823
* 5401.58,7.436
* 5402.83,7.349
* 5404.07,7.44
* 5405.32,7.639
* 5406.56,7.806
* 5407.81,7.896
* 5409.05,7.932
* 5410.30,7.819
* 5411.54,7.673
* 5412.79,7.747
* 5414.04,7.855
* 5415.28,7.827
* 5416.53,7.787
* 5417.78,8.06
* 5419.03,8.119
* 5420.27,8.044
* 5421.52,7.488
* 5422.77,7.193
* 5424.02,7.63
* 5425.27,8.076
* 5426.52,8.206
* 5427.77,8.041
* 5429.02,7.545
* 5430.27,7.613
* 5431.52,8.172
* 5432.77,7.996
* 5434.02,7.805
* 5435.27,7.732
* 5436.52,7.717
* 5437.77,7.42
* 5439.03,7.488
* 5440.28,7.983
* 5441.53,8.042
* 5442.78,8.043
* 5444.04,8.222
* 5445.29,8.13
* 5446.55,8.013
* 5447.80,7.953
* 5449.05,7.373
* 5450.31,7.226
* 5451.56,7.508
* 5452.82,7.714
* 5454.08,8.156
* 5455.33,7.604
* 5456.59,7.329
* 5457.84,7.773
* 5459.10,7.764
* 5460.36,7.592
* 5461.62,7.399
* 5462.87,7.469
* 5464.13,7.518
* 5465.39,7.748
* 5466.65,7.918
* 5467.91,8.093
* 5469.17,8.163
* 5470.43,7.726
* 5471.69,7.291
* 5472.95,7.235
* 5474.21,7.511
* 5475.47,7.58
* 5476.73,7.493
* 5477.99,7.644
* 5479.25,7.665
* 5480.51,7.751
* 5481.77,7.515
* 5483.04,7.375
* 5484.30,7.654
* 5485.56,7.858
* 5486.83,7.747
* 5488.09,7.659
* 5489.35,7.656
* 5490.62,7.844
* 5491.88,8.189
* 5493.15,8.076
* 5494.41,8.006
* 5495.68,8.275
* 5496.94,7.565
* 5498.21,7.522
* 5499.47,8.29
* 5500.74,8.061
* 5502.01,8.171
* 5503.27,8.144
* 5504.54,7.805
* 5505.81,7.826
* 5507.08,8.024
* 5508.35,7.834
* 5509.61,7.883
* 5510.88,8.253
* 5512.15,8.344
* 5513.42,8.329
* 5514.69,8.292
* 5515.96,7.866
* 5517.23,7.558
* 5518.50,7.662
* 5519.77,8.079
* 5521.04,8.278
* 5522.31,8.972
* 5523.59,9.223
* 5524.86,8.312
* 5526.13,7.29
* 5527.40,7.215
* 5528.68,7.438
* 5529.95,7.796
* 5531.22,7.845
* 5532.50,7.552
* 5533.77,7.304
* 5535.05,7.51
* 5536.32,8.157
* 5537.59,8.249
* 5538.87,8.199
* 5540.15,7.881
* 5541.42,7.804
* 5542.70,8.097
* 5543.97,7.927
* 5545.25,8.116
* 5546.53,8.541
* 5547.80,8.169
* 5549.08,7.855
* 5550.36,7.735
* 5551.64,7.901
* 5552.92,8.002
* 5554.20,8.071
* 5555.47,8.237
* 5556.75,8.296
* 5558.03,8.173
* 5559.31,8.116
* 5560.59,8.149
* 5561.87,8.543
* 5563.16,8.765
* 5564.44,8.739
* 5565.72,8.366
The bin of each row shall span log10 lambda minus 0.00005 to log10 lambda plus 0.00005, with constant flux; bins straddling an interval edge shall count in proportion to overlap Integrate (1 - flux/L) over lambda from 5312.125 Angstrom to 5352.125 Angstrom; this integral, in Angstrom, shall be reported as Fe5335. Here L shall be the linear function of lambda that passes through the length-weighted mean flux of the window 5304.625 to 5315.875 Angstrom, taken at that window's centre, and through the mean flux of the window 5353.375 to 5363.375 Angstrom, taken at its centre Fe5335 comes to 2.5 Angstrom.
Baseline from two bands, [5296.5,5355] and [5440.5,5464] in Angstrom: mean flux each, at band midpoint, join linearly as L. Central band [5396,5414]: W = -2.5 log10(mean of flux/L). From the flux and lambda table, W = 0.02 mag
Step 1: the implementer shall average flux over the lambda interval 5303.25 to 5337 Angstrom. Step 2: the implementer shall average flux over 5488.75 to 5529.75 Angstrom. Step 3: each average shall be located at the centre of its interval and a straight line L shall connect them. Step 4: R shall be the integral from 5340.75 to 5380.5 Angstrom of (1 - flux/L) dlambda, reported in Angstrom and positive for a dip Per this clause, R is 0.1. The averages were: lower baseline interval 8.05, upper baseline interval 8.01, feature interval 8.02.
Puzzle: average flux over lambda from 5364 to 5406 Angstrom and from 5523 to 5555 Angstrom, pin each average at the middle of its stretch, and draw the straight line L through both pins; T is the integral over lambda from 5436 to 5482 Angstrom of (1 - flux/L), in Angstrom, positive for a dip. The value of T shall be 1.2 Angstrom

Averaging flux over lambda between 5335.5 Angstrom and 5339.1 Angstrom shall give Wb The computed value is 8.3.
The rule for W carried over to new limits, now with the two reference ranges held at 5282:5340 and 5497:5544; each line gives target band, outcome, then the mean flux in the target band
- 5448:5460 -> 0.051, 7.62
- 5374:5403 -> 0.006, 7.95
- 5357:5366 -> -0.013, 8.1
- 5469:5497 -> 0.036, 7.71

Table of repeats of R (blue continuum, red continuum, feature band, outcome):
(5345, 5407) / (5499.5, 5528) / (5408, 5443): 0.77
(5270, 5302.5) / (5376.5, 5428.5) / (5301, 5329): -1.15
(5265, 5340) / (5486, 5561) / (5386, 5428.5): 0.37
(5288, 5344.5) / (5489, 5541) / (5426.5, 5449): 0.32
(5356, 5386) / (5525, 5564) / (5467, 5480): 0.57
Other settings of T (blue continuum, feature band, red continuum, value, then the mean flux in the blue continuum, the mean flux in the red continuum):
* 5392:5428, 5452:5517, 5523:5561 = 0.7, 7.8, 7.97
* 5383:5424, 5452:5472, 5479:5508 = 0.3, 7.82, 7.86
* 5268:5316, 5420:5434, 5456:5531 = 0.1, 7.89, 7.84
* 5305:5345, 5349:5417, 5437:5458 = -0.5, 7.99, 7.76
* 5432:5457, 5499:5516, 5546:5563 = -0.2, 7.78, 8.15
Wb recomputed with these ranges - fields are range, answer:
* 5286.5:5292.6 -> 8.02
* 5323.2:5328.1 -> 7.68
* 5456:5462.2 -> 7.57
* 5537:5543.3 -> 8.03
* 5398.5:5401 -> 7.8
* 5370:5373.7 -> 7.54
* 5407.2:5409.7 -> 7.92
